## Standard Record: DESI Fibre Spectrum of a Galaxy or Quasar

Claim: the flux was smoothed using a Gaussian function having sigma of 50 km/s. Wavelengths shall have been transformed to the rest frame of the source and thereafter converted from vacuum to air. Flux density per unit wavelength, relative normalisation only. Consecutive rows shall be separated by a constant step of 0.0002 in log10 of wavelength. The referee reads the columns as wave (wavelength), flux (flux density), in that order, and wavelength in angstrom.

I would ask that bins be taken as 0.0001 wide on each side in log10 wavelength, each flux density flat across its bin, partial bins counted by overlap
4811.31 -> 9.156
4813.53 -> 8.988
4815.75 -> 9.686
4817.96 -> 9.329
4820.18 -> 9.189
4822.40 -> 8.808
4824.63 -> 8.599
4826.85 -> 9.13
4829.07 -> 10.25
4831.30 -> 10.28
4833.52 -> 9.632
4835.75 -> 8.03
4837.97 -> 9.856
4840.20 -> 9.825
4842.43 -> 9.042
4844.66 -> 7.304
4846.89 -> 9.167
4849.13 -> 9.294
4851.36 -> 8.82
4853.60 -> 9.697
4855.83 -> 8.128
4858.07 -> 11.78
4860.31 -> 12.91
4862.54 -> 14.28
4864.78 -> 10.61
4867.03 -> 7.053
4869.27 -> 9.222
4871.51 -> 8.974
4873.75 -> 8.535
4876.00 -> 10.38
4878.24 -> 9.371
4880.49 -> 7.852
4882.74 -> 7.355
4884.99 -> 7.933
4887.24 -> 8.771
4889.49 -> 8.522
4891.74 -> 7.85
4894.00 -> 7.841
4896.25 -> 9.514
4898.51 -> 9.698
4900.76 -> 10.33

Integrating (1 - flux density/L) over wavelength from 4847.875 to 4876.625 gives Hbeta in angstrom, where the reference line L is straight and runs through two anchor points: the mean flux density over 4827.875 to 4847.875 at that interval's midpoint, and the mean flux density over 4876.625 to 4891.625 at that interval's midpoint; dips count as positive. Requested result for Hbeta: -3.9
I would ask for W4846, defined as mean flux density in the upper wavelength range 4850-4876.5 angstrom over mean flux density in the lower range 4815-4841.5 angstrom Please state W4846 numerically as 1.1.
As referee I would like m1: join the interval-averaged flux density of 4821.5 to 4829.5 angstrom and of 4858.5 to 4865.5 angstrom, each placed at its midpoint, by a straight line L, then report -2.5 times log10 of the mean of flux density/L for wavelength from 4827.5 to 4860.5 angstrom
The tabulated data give 0.14 mag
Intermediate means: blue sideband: 9.11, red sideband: 12.6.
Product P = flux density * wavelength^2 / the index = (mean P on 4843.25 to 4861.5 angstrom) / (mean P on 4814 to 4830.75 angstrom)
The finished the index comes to 1.1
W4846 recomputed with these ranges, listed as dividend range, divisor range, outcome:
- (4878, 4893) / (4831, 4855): 0.89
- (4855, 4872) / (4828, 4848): 1.13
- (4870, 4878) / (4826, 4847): 1.01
